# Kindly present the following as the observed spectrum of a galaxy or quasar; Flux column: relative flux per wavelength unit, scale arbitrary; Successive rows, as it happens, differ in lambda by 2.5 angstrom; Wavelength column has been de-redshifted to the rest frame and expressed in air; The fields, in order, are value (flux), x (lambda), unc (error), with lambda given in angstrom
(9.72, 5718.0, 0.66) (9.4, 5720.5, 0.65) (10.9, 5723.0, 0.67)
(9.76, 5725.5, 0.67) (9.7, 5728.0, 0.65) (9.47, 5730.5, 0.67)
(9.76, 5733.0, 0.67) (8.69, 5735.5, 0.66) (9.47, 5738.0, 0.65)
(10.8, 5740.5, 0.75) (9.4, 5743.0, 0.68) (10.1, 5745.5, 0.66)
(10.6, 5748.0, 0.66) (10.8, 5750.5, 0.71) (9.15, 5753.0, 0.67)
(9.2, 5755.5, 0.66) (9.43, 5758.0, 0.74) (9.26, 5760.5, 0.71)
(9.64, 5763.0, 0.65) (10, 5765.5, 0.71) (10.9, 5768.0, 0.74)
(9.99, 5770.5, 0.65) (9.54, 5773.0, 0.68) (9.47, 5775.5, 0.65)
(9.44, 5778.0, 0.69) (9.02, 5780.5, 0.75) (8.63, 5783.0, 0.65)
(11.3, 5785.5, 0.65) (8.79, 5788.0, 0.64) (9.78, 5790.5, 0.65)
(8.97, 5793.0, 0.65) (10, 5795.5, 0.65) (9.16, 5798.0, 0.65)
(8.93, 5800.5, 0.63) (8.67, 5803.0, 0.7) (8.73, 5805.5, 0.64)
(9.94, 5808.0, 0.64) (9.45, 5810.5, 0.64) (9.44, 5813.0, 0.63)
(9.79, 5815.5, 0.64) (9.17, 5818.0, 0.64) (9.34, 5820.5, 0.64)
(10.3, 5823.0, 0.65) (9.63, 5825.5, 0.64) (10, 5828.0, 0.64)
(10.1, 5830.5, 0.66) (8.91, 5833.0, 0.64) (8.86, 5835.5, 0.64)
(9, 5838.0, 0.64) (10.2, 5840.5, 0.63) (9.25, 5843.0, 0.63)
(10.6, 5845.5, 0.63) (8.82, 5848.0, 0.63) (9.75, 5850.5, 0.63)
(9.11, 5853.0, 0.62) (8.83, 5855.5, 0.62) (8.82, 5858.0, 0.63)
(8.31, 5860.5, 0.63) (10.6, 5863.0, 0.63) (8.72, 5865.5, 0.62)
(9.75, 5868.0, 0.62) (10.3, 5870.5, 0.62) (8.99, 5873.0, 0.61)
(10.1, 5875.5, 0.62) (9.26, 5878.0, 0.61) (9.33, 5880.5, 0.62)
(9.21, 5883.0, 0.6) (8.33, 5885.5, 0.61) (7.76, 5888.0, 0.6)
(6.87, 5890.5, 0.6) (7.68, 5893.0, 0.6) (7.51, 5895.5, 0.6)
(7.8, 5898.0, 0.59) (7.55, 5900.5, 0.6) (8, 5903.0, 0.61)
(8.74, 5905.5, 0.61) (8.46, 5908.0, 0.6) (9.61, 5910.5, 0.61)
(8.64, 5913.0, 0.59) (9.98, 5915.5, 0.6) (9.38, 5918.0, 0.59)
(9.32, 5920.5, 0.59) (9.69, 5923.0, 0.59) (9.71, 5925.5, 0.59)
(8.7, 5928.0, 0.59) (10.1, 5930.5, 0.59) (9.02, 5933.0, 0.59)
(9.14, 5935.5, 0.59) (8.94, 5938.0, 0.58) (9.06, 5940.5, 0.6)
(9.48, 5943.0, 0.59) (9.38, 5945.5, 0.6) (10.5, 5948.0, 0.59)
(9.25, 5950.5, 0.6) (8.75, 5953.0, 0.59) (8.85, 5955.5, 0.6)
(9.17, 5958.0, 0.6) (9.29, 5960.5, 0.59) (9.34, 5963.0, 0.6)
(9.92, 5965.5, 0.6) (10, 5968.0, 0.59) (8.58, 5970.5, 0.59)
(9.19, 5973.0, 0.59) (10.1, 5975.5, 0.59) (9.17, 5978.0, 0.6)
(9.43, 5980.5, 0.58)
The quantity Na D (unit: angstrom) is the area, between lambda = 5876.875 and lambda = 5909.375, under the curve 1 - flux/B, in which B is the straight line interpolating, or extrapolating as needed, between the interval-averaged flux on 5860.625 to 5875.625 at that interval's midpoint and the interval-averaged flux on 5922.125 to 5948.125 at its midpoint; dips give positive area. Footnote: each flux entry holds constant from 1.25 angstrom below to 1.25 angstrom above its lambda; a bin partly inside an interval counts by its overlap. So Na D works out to 4.5 angstrom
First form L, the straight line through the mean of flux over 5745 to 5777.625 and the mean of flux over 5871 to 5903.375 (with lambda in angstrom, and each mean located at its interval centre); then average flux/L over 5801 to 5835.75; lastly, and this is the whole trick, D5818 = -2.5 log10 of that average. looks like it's -0.033 mag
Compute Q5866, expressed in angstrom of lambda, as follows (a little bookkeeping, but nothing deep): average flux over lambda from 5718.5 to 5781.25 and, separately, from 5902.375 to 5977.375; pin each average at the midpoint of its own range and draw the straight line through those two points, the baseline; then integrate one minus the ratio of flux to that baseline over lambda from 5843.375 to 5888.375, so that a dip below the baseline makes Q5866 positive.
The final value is 0.89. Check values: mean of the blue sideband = 9.76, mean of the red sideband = 9.29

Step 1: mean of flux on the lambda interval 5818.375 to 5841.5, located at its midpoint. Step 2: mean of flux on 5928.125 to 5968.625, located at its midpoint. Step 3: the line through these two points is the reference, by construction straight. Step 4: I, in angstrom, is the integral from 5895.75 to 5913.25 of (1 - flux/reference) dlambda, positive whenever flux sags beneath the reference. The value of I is 2.04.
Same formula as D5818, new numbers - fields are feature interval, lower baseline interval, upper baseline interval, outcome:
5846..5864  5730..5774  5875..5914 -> -0.05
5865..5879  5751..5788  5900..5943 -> -0.03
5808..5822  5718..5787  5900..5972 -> 0.01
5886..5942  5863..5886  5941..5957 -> 0.08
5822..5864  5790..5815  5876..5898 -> -0.08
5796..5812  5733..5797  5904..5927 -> 0.05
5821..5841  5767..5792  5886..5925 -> -0.05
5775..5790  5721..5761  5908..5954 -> 0.03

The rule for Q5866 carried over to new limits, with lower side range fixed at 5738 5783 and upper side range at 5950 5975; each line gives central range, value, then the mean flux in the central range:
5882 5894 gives 1.90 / 7.95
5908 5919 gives 0.10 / 9.3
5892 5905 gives 2.28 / 7.77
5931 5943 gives 0.22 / 9.15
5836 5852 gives -0.01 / 9.56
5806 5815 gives 0.08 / 9.55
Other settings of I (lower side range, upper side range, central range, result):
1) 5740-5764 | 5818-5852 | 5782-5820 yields 1.1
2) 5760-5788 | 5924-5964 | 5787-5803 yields 0.7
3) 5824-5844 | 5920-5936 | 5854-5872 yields 0.3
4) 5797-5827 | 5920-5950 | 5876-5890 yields 1.0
